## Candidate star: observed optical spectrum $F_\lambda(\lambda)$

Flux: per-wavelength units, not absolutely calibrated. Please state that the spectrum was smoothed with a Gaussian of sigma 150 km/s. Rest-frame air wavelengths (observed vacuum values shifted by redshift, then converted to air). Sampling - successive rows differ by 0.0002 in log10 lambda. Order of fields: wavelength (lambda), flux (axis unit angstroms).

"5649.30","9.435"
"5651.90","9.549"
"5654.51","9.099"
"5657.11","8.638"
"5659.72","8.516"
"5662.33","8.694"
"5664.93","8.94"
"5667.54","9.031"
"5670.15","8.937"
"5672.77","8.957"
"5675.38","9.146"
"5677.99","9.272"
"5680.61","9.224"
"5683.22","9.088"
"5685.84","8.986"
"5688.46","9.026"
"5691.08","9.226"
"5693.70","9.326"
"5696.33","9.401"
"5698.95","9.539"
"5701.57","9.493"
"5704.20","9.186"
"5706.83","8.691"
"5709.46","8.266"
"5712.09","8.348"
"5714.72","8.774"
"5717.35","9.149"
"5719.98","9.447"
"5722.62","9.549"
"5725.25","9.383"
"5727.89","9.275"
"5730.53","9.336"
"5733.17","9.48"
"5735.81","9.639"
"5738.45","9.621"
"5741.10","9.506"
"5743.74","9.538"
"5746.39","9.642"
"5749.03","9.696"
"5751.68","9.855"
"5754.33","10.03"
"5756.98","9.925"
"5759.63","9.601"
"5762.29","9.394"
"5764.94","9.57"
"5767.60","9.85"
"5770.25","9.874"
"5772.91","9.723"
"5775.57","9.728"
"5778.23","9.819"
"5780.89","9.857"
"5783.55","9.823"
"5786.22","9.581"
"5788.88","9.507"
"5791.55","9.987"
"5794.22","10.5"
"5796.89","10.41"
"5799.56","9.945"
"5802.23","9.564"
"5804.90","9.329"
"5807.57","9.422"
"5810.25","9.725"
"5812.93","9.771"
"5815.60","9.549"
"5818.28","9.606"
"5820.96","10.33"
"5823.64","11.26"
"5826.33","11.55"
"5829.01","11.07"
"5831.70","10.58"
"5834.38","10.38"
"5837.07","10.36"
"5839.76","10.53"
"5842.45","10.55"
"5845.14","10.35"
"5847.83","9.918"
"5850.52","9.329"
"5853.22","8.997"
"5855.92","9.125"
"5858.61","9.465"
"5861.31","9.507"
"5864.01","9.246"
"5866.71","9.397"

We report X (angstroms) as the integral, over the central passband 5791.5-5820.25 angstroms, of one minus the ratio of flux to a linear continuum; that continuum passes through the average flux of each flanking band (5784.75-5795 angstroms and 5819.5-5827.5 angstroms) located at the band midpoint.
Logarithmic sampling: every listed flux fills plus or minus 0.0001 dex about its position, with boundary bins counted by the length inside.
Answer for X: 1.6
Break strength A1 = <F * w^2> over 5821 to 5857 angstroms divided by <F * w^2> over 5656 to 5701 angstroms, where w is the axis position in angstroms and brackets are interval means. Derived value 1.2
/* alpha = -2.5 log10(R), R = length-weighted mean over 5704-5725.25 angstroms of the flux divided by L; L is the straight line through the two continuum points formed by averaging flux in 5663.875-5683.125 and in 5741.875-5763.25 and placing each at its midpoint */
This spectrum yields 0.05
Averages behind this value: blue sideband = 9.08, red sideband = 9.71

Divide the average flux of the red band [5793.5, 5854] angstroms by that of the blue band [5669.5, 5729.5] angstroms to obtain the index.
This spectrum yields 1.11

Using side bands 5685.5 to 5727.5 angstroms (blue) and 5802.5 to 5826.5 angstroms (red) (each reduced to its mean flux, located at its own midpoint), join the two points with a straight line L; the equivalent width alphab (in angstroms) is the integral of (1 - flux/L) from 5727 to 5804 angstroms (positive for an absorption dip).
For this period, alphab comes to -1.2 angstroms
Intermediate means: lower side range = 9.12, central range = 9.73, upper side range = 9.97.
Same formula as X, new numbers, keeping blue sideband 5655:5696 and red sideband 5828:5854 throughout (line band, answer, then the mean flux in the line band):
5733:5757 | -0.43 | 9.69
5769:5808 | 0.09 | 9.81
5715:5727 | 0.02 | 9.33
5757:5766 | 0.06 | 9.58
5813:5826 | -0.24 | 10.3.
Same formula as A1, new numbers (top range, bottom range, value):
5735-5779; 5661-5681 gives 1.11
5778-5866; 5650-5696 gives 1.16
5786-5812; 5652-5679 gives 1.15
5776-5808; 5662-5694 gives 1.13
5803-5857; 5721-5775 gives 1.08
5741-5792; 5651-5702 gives 1.10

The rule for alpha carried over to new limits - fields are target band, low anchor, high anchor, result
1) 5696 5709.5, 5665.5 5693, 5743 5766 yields 0.015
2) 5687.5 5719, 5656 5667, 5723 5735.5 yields 0.012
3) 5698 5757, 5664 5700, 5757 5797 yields 0.013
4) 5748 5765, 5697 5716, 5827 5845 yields -0.019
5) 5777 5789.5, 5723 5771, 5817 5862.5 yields 0.012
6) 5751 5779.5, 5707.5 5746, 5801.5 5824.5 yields -0.029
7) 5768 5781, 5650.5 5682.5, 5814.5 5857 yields -0.002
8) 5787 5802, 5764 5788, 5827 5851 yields -0.007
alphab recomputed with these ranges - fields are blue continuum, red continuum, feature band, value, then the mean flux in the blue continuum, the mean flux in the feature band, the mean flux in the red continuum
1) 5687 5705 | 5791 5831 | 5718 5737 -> 0.2 angstroms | 9.31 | 9.43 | 10.1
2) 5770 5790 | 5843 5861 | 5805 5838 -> -2.1 angstroms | 9.73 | 10.3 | 9.58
